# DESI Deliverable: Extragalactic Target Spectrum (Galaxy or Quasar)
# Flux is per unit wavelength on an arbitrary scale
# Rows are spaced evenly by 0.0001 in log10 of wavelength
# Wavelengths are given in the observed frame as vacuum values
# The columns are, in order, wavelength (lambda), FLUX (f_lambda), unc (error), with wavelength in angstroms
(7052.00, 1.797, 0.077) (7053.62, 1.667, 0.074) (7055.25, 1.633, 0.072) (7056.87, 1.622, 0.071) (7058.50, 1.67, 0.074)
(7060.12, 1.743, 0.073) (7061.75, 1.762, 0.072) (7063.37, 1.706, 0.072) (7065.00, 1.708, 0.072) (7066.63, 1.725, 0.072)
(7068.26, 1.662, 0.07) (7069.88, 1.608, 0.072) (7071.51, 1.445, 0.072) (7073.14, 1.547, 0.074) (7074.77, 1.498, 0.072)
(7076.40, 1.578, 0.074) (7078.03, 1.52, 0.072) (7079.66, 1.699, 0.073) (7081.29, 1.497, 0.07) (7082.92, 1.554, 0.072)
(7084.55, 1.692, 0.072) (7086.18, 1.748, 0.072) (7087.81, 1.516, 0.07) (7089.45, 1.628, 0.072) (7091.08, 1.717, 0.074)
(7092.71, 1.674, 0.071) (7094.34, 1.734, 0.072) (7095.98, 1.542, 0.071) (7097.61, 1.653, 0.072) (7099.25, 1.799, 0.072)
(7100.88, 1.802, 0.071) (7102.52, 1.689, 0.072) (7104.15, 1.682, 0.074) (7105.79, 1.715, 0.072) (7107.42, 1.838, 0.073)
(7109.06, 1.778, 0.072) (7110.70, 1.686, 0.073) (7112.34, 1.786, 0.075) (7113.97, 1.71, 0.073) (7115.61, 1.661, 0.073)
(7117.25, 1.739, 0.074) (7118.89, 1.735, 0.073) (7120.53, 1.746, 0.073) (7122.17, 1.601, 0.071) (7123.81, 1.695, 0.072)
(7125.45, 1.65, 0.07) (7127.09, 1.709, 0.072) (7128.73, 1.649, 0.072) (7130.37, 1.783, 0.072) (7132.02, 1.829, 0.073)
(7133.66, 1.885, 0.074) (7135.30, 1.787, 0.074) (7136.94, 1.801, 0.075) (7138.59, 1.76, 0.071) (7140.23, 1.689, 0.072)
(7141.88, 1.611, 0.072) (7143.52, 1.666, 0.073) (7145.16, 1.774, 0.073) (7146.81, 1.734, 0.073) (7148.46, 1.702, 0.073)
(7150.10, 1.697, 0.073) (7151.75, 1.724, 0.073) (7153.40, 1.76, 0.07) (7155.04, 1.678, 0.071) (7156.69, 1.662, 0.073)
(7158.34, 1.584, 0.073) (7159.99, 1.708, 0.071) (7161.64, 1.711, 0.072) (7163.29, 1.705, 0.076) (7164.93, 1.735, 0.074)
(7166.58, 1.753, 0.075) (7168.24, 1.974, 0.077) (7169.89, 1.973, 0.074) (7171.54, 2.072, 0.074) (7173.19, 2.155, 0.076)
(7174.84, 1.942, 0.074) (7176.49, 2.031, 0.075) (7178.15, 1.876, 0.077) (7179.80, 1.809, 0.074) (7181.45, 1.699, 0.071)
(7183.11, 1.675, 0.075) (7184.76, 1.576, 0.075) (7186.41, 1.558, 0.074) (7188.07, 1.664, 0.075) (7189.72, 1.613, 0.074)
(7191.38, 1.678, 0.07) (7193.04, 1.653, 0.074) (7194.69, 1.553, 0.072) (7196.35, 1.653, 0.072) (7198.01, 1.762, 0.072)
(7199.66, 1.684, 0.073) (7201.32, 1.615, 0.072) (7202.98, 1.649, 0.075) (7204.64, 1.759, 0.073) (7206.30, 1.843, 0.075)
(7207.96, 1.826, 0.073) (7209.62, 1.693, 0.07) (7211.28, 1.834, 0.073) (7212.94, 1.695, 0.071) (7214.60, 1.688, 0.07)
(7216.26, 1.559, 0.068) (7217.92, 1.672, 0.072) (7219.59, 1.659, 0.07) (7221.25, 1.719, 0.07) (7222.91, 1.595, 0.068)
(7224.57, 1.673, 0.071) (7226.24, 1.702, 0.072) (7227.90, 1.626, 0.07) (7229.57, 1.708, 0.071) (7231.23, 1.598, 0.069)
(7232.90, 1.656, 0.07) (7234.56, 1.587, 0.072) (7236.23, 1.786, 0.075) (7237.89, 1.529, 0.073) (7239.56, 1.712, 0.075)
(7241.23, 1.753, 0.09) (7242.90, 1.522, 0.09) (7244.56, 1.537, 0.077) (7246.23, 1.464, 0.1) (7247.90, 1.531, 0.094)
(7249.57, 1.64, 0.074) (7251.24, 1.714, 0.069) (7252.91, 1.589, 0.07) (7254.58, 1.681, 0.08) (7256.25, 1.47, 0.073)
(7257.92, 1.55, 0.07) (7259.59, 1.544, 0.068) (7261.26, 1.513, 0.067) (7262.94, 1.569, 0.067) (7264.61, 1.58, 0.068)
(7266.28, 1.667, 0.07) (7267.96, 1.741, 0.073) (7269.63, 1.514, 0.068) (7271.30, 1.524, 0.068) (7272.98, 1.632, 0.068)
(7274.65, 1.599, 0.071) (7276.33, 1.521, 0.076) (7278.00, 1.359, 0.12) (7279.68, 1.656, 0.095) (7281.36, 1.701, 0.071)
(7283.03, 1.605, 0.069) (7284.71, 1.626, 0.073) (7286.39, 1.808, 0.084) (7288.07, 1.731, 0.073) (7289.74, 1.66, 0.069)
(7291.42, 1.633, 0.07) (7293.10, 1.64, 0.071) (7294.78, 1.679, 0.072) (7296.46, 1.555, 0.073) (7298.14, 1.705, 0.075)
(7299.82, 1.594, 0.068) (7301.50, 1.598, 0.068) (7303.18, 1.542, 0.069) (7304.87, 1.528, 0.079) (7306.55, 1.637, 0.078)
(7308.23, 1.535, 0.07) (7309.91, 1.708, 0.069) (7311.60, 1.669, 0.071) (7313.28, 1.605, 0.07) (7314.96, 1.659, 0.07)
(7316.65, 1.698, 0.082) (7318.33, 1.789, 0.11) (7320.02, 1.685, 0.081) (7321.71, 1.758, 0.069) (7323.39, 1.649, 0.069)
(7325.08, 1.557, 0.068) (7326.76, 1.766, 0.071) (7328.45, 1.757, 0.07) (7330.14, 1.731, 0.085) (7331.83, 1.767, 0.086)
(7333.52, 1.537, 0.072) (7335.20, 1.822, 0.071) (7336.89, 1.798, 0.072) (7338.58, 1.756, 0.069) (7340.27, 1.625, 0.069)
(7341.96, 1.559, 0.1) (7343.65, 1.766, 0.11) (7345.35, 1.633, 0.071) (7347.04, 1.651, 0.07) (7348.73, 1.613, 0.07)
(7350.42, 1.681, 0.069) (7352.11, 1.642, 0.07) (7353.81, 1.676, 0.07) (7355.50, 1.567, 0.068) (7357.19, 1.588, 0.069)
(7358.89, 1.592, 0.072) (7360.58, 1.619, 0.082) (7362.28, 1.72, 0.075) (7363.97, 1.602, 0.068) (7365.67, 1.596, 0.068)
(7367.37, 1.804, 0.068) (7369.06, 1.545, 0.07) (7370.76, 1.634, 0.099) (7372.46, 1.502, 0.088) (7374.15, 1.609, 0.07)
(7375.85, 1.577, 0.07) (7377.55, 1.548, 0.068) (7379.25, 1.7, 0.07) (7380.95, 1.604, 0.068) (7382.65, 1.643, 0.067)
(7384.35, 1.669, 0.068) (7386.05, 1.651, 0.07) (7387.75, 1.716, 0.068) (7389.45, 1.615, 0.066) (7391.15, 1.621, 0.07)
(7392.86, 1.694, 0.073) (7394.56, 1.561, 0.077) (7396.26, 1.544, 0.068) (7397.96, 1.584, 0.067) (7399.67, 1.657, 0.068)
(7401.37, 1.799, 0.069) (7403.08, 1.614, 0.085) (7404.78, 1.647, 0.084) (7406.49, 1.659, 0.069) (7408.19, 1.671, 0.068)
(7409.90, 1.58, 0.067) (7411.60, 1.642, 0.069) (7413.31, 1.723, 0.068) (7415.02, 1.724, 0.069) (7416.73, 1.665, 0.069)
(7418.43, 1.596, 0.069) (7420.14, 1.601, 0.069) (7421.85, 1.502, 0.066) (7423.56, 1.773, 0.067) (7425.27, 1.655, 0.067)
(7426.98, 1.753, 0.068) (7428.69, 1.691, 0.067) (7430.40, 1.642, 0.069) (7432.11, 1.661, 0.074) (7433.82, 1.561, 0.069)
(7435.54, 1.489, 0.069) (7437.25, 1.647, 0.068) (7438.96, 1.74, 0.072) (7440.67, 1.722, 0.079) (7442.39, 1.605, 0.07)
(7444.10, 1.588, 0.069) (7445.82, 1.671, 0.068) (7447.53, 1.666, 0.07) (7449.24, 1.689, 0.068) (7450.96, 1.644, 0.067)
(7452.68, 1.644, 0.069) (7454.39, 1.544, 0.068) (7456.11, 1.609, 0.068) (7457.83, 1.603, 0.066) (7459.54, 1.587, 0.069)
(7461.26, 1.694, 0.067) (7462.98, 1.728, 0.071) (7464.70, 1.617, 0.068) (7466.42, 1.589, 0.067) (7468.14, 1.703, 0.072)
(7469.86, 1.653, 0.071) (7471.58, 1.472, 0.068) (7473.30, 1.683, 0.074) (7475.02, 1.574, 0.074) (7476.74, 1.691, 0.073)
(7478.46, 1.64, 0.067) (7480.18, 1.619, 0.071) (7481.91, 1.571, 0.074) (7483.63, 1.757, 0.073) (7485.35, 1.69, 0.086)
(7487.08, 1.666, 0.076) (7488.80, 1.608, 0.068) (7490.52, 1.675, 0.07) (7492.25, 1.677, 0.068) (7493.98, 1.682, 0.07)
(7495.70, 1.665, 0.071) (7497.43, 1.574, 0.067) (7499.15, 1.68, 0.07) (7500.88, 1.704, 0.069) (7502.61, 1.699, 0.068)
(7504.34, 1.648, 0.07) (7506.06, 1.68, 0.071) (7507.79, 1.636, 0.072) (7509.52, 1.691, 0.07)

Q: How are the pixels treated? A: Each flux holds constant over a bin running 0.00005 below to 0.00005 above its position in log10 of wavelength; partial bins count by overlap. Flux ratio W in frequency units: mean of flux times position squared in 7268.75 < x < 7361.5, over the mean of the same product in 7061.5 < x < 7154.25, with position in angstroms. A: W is 1.03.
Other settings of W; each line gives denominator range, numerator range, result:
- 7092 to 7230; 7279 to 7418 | 1.01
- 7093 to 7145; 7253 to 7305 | 0.97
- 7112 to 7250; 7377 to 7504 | 1.03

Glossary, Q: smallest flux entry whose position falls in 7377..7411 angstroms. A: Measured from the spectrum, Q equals 1.544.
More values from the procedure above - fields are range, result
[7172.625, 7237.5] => 1.553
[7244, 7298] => 1.359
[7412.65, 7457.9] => 1.489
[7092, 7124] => 1.542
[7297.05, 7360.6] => 1.528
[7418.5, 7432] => 1.502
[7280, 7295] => 1.605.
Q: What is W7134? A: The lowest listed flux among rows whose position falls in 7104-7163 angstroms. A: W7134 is 1.584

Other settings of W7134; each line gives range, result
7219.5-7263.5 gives 1.464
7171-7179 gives 1.876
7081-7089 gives 1.497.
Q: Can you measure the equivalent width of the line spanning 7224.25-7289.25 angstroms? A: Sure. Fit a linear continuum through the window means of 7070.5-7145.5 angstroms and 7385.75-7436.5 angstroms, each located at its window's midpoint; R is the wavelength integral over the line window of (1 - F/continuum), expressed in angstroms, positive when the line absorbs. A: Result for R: 1.99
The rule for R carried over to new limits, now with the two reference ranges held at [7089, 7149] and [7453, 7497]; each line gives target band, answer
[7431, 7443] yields 0.1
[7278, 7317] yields 1.0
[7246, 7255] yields 0.4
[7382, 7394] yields 0.0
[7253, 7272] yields 1.2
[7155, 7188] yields -1.6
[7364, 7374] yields 0.3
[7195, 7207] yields 0.0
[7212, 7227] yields 0.3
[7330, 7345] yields -0.3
